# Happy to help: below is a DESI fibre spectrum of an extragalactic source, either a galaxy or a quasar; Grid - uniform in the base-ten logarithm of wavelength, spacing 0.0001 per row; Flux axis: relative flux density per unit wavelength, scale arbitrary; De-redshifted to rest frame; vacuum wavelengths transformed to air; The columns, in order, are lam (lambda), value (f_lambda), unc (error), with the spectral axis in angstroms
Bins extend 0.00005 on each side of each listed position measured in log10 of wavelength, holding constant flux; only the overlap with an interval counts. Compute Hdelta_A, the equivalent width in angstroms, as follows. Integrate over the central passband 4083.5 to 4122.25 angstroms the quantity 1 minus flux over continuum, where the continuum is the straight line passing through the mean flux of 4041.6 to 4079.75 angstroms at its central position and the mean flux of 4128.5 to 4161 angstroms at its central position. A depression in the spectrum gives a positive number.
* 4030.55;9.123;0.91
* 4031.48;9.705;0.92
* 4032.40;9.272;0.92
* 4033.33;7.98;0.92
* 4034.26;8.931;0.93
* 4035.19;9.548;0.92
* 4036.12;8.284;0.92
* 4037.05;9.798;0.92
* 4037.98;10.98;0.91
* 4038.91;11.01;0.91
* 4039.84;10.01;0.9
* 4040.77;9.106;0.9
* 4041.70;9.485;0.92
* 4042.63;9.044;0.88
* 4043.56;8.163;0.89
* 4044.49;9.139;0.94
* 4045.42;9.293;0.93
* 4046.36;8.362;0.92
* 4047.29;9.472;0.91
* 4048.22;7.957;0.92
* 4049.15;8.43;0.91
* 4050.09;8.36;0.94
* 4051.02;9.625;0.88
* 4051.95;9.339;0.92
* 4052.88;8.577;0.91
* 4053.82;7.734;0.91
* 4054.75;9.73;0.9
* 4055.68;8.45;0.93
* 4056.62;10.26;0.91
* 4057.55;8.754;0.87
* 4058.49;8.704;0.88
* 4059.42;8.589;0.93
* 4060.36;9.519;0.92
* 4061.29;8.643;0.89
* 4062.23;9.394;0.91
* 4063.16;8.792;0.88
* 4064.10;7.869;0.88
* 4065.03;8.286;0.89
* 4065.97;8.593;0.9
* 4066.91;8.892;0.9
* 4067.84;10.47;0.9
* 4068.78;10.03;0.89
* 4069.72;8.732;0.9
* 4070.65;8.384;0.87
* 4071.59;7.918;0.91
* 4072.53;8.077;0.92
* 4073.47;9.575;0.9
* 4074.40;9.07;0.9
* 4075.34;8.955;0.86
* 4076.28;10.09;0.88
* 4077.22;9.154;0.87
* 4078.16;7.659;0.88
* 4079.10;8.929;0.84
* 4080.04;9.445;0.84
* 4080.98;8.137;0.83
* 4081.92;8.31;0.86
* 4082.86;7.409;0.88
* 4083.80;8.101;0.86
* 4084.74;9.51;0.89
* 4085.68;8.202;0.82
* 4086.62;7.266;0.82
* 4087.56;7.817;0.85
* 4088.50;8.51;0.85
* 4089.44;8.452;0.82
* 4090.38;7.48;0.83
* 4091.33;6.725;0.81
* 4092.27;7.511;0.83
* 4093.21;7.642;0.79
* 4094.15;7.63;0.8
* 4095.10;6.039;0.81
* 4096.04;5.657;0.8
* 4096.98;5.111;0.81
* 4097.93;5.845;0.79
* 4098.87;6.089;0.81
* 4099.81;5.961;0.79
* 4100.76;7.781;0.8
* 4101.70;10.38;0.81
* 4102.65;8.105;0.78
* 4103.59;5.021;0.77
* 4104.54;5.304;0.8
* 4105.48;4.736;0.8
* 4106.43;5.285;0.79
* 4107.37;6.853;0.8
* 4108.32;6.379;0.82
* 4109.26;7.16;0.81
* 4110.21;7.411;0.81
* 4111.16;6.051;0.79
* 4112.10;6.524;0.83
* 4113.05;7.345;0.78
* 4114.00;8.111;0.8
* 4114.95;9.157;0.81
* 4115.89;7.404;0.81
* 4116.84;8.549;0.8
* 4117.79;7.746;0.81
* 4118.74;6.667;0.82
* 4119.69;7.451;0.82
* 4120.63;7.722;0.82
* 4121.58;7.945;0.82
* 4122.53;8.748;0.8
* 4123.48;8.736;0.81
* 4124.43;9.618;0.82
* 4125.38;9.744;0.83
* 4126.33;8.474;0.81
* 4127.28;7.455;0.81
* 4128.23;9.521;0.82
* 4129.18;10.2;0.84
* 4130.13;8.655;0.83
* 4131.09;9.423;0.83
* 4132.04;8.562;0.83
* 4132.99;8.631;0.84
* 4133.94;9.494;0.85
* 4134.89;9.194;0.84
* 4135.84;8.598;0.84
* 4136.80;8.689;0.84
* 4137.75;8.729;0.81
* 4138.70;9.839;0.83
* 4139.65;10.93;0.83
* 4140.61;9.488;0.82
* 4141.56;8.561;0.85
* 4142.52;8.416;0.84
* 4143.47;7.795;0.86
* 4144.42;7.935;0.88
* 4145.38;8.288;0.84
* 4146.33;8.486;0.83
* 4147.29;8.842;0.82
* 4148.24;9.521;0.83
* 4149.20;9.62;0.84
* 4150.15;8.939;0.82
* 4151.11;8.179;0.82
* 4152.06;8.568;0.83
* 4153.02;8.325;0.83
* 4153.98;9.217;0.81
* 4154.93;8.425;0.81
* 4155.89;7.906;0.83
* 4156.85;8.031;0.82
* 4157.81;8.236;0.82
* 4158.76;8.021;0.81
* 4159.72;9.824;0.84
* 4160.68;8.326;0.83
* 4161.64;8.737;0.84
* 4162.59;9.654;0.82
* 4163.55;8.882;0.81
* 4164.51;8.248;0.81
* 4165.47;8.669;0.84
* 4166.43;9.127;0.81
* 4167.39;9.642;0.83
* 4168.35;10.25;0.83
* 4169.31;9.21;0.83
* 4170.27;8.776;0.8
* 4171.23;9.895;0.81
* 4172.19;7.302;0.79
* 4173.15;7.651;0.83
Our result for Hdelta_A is 7.3 angstroms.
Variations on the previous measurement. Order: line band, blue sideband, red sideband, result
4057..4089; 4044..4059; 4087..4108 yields -3.2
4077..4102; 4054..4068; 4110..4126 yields 2.5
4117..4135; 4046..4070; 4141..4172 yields 0.4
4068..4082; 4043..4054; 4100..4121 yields -1.5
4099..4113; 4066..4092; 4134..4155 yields 3.3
